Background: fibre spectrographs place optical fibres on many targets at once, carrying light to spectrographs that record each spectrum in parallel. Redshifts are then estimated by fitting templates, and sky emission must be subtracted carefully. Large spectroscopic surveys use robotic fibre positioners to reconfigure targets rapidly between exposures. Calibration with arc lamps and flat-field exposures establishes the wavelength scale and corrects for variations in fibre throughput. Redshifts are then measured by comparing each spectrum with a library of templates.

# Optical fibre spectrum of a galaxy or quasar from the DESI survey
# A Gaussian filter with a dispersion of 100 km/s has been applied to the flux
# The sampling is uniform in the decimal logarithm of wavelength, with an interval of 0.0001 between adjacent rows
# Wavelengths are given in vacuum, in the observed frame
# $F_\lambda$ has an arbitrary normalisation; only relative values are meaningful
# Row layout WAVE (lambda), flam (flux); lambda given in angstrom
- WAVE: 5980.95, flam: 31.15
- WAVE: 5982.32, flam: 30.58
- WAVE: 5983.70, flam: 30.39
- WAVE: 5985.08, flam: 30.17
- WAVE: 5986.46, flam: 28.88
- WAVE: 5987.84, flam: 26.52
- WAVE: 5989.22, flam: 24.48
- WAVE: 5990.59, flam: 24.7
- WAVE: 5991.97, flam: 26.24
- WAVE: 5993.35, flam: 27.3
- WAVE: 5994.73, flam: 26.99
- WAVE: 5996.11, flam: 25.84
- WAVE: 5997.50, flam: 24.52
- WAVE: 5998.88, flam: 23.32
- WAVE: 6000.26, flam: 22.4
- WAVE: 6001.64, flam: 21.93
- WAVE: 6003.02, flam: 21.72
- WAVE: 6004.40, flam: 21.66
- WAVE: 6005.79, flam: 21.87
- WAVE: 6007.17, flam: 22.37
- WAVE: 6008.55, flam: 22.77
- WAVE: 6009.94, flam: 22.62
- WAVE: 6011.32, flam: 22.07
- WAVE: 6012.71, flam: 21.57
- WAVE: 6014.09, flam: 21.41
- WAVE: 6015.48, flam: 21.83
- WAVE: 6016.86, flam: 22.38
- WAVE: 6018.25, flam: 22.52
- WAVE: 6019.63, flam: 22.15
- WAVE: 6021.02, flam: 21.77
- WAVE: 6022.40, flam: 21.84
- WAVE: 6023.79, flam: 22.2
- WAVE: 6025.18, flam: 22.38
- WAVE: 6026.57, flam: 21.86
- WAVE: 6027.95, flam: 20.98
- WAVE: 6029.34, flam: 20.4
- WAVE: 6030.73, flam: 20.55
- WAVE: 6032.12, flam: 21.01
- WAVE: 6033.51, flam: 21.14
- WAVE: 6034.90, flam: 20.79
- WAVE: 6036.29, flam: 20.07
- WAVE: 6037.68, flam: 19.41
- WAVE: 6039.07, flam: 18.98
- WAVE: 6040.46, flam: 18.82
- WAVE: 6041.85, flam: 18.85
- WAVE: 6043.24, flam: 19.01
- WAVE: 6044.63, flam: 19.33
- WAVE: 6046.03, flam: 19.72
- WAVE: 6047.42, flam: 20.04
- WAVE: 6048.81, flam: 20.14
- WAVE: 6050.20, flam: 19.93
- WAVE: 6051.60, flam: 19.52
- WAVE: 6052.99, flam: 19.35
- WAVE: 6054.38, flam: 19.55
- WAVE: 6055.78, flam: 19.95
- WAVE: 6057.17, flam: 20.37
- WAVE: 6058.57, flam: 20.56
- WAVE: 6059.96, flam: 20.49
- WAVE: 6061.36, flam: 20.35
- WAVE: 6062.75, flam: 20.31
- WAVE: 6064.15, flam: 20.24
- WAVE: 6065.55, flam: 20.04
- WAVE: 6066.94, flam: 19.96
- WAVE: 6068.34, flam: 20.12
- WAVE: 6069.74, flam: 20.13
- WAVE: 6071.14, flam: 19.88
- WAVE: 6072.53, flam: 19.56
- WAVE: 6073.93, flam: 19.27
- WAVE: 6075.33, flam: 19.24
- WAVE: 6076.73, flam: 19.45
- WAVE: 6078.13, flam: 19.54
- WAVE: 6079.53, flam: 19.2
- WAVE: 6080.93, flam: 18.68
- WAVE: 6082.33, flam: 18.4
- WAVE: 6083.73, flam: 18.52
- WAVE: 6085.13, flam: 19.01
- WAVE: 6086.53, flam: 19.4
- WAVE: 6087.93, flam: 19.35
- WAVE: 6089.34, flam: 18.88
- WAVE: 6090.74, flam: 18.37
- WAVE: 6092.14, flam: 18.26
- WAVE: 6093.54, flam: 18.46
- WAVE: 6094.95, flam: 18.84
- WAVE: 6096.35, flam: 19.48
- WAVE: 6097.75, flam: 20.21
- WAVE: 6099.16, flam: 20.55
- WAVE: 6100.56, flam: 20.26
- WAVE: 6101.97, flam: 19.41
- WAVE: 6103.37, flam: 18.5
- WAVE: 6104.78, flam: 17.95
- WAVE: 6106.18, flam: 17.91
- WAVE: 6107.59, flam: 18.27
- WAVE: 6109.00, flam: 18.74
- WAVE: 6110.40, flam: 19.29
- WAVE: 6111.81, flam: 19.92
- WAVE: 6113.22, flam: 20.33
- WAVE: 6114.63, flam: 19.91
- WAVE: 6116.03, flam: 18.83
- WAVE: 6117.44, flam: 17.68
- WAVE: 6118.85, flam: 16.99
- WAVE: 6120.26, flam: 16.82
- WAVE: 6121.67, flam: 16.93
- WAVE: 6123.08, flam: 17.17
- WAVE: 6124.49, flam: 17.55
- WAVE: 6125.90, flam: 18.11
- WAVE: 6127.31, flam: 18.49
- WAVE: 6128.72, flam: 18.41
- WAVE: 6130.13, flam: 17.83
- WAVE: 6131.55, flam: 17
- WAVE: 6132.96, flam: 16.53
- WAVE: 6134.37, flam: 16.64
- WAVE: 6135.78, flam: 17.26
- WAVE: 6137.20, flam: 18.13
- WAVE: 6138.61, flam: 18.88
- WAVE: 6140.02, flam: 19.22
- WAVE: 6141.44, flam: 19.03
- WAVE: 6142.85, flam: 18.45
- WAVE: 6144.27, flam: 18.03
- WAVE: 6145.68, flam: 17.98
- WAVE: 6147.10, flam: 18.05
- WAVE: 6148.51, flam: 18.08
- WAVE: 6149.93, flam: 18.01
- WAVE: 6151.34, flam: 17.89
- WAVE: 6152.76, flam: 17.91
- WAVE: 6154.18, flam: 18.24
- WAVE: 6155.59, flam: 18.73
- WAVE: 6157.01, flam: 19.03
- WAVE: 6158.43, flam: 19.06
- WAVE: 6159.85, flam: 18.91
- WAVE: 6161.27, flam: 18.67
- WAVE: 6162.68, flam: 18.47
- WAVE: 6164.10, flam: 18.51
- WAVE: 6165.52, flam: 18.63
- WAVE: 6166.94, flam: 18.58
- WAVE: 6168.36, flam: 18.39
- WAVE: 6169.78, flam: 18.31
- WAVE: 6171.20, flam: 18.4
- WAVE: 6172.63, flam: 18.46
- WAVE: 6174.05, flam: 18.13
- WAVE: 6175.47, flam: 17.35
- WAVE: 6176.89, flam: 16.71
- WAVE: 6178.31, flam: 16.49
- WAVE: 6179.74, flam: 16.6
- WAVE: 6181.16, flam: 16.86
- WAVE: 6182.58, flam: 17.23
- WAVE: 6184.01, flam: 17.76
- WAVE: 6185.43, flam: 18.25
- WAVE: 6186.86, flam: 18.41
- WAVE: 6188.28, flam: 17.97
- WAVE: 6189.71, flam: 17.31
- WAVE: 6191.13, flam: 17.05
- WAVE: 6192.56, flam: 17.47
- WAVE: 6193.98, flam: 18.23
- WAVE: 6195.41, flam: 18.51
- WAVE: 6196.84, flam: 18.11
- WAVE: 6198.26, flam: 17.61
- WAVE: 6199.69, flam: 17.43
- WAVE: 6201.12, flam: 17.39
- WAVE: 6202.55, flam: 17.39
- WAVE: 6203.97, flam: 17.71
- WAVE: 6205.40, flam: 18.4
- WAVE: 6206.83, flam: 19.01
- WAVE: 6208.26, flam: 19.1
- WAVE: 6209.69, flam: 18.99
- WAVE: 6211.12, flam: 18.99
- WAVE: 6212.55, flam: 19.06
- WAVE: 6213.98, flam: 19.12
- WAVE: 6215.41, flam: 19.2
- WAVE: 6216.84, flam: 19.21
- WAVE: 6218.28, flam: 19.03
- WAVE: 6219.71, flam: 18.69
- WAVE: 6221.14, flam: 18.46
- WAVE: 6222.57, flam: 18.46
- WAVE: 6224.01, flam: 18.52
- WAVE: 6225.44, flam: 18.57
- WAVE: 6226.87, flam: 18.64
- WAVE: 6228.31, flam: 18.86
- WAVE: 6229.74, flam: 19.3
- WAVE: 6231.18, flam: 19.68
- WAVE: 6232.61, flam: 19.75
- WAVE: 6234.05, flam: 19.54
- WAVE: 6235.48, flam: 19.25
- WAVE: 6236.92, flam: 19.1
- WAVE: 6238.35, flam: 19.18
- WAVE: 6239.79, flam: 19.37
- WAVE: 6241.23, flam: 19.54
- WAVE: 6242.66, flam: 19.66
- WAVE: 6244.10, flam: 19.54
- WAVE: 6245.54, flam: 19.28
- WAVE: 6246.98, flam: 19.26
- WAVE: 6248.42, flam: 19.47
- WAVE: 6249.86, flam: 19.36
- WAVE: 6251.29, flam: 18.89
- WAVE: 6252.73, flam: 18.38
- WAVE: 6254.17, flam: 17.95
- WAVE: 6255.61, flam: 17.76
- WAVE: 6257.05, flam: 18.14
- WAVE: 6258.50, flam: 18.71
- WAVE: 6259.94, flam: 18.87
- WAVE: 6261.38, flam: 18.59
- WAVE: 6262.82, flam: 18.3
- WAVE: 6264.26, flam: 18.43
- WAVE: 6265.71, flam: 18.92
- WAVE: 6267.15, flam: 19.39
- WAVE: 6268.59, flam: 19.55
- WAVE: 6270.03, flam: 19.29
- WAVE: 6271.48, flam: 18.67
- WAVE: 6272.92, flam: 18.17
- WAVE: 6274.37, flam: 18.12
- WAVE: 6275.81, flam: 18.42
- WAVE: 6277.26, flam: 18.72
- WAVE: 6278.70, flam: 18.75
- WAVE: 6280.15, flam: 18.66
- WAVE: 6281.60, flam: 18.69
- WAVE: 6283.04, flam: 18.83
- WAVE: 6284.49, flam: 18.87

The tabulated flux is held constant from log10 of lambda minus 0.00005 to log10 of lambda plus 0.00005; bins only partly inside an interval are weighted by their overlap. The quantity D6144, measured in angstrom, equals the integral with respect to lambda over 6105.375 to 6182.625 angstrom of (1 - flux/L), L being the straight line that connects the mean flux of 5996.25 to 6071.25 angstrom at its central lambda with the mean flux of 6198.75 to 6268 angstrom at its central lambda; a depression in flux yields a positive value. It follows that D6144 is 6.5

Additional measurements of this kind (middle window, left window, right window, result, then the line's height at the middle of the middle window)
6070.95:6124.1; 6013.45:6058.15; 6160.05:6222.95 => 2.0 angstrom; 19.6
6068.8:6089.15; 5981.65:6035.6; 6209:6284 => 2.6 angstrom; 22.1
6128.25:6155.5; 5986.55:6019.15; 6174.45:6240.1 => 2.7 angstrom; 20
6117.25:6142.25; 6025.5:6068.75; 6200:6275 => 2.3 angstrom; 19.5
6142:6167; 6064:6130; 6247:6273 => 0.6 angstrom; 18.9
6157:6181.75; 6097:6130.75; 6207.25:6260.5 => 0.9 angstrom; 18.8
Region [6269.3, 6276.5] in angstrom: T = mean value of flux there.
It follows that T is 18.5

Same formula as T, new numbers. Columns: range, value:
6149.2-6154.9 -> 18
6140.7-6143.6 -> 18.7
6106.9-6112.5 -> 19.1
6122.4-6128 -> 17.8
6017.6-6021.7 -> 22.2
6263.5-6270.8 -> 19.1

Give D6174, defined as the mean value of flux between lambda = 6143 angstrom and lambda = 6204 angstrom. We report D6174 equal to 18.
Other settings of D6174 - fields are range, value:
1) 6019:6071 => 20.3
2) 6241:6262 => 18.9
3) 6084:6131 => 18.7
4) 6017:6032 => 21.7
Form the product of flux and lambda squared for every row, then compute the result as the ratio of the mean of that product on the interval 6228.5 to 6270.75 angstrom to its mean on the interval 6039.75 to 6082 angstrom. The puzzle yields 1.0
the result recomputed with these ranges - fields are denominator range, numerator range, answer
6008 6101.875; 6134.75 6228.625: 0.94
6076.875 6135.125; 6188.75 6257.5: 1.05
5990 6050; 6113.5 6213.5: 0.87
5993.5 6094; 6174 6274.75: 0.95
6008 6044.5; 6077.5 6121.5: 0.92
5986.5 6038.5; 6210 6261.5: 0.90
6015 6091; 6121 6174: 0.93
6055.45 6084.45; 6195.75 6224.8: 0.98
